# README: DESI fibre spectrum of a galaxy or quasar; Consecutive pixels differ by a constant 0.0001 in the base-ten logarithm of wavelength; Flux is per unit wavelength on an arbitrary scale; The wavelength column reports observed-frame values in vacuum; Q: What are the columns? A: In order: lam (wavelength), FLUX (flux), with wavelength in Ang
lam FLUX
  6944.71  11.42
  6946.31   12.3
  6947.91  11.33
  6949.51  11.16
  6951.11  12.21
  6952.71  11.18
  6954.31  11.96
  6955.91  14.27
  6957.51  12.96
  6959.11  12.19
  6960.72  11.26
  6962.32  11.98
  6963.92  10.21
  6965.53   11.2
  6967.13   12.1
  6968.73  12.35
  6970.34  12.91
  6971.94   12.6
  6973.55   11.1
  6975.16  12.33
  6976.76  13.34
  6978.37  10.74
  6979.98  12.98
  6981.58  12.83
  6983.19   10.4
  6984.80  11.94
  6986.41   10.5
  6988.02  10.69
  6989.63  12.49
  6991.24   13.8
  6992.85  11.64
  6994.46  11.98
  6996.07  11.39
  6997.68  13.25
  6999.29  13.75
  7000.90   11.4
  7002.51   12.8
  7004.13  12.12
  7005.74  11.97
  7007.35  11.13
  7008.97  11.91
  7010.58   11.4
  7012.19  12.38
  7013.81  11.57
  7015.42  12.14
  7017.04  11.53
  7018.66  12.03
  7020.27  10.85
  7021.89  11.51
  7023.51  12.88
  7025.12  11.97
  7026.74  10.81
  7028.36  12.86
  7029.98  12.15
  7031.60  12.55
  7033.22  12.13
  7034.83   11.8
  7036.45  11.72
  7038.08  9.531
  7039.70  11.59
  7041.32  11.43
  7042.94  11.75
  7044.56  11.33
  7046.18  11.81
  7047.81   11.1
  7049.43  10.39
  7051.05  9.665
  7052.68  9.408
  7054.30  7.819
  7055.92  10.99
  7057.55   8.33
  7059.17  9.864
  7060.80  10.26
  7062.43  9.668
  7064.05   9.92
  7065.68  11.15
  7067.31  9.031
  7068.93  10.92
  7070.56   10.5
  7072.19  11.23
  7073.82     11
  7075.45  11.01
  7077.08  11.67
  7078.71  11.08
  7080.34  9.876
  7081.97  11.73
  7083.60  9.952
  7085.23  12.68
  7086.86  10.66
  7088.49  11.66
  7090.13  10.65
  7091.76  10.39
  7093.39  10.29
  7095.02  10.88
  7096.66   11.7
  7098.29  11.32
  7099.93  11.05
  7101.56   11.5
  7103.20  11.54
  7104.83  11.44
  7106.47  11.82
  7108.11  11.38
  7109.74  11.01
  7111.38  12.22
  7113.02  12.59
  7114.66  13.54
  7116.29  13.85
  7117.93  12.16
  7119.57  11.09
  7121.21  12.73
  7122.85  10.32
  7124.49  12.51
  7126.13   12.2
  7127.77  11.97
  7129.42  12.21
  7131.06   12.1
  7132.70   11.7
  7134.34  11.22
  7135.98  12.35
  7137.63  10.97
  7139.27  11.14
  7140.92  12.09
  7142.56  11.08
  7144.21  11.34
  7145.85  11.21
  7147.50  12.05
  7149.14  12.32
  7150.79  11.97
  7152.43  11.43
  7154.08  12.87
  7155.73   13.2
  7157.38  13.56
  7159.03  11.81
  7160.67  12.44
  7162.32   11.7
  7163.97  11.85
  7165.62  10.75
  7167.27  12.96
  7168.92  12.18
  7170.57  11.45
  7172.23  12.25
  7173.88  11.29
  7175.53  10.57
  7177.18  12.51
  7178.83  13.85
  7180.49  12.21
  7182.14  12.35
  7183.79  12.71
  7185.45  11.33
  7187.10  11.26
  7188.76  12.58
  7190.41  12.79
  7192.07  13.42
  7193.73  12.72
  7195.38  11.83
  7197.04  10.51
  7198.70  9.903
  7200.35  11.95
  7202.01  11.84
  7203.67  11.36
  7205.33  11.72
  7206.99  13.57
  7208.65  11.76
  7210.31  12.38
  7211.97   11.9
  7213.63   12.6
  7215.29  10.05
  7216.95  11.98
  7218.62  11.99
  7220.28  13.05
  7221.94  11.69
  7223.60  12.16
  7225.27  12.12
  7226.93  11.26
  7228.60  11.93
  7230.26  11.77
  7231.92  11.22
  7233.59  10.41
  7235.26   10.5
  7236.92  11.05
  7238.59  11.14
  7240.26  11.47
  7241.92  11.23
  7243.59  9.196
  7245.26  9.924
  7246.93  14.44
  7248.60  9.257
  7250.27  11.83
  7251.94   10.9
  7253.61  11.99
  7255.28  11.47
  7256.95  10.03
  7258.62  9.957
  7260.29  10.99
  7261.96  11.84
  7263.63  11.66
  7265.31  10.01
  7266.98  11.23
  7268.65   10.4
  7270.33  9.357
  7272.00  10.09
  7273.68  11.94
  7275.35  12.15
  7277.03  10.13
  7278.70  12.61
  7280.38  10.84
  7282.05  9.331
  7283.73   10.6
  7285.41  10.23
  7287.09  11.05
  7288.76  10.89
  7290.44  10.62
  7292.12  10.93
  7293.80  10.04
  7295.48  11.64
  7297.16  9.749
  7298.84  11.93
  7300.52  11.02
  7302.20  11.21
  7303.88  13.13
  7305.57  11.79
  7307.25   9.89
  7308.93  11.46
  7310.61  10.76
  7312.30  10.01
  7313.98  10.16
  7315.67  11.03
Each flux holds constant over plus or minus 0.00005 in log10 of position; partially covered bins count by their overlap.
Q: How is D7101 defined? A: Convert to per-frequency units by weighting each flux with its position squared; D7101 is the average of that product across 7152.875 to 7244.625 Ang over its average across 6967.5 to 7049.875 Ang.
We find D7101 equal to 1.1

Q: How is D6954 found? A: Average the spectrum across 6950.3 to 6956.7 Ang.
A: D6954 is 12.4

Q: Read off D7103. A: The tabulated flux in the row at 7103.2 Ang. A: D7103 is 11.54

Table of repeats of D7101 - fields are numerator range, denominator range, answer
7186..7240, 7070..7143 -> 1.05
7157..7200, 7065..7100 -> 1.13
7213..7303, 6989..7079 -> 1.04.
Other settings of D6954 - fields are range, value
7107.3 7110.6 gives 11.2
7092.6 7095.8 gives 10.6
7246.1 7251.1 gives 11.8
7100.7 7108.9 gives 11.5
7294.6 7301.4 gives 11.1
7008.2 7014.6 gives 11.8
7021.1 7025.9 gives 12.1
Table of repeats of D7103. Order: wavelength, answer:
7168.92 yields 12.18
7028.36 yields 12.86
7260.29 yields 10.99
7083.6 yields 9.952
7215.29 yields 10.05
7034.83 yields 11.8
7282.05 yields 9.331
